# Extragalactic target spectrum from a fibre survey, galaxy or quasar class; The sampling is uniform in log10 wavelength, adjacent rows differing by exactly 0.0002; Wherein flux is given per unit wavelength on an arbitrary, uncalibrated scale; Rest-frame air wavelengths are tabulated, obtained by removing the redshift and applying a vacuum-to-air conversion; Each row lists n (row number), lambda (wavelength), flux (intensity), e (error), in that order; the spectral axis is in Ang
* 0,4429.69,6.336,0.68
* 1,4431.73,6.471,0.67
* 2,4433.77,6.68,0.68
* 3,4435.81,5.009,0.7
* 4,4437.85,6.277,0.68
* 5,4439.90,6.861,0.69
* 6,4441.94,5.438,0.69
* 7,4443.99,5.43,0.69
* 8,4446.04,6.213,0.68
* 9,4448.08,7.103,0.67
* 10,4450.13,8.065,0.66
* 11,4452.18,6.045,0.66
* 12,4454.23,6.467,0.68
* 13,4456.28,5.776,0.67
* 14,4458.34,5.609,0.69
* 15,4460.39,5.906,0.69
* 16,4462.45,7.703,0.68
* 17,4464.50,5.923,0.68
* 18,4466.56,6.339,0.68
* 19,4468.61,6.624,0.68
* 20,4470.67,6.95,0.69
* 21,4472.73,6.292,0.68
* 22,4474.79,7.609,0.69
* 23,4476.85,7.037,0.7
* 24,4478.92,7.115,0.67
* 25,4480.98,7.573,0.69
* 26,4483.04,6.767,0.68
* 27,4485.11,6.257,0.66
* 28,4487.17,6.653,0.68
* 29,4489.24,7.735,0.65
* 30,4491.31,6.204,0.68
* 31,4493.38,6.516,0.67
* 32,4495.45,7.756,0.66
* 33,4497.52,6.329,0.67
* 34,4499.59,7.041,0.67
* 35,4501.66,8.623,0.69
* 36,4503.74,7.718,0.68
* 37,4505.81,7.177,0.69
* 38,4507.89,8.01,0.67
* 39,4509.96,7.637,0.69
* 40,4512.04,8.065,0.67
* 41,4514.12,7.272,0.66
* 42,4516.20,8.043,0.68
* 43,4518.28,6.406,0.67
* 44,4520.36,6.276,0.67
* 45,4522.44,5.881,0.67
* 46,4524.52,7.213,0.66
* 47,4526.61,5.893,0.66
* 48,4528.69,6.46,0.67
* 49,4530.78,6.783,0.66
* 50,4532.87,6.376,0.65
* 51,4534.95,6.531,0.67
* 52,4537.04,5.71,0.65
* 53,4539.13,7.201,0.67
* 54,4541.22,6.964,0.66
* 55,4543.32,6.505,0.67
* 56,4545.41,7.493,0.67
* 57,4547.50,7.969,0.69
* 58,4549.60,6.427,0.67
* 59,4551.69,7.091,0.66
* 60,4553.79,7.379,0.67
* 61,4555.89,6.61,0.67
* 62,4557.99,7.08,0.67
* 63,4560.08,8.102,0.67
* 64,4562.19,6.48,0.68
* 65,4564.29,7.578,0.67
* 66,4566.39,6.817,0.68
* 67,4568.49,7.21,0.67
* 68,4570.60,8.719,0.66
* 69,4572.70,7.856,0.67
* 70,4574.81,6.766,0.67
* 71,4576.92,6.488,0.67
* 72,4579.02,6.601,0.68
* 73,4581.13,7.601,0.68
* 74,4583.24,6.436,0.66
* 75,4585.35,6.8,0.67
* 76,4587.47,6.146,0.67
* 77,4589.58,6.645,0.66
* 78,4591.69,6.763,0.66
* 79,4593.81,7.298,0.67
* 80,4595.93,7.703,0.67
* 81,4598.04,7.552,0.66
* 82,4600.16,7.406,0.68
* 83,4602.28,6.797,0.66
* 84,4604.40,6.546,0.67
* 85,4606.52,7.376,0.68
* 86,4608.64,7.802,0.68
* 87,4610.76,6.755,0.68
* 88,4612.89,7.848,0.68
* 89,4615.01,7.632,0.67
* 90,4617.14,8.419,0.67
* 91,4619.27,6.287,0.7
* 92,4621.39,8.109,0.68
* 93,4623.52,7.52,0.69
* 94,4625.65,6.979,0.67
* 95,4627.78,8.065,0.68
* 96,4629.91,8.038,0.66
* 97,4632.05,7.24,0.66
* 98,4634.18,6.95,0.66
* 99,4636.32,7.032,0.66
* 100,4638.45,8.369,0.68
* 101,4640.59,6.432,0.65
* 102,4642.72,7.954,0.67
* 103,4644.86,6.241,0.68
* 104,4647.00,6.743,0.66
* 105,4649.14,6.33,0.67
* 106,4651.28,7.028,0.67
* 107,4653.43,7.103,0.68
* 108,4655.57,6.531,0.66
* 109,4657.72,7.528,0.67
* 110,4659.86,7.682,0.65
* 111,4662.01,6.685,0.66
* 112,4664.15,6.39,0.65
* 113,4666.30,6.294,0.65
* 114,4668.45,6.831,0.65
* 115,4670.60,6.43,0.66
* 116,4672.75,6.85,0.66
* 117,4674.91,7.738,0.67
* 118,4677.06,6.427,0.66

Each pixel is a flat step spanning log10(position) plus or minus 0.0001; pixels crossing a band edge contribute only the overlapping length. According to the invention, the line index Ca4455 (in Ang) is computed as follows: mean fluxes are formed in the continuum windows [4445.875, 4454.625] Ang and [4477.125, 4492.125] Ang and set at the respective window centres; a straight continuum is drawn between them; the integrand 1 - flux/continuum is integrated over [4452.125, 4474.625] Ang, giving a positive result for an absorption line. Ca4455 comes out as 1.60 Ang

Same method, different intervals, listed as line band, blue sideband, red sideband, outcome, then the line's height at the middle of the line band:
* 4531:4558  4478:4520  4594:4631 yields 1.7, 7.32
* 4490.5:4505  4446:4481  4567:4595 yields -0.9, 6.78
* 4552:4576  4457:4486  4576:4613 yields -1.3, 6.93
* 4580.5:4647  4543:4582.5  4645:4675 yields -2.3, 7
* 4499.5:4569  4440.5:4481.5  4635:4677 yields -3.7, 6.7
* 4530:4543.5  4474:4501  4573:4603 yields 0.7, 6.97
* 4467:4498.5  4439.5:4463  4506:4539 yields -1.5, 6.57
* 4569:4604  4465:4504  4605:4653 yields 0.6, 7.21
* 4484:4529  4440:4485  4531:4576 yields -1.6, 6.82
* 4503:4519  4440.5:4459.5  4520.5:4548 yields -2.5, 6.54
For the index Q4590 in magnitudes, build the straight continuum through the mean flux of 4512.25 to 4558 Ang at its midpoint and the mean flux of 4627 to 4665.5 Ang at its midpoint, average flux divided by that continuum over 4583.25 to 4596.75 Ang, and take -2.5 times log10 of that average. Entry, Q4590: 0.02 mag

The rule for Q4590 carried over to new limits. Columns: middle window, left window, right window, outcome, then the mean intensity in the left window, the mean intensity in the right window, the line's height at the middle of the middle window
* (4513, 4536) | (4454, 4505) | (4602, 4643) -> 0.06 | 6.83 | 7.41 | 7.01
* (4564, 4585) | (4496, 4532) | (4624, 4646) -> 0.01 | 7.11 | 7.33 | 7.22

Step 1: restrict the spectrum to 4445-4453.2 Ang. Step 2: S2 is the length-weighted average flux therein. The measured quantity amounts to 6.86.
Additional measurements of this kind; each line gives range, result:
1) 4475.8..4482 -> 7.24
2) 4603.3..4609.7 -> 7.24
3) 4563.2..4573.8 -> 7.63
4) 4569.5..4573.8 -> 8.25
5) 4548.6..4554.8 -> 6.97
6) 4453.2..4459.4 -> 5.95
